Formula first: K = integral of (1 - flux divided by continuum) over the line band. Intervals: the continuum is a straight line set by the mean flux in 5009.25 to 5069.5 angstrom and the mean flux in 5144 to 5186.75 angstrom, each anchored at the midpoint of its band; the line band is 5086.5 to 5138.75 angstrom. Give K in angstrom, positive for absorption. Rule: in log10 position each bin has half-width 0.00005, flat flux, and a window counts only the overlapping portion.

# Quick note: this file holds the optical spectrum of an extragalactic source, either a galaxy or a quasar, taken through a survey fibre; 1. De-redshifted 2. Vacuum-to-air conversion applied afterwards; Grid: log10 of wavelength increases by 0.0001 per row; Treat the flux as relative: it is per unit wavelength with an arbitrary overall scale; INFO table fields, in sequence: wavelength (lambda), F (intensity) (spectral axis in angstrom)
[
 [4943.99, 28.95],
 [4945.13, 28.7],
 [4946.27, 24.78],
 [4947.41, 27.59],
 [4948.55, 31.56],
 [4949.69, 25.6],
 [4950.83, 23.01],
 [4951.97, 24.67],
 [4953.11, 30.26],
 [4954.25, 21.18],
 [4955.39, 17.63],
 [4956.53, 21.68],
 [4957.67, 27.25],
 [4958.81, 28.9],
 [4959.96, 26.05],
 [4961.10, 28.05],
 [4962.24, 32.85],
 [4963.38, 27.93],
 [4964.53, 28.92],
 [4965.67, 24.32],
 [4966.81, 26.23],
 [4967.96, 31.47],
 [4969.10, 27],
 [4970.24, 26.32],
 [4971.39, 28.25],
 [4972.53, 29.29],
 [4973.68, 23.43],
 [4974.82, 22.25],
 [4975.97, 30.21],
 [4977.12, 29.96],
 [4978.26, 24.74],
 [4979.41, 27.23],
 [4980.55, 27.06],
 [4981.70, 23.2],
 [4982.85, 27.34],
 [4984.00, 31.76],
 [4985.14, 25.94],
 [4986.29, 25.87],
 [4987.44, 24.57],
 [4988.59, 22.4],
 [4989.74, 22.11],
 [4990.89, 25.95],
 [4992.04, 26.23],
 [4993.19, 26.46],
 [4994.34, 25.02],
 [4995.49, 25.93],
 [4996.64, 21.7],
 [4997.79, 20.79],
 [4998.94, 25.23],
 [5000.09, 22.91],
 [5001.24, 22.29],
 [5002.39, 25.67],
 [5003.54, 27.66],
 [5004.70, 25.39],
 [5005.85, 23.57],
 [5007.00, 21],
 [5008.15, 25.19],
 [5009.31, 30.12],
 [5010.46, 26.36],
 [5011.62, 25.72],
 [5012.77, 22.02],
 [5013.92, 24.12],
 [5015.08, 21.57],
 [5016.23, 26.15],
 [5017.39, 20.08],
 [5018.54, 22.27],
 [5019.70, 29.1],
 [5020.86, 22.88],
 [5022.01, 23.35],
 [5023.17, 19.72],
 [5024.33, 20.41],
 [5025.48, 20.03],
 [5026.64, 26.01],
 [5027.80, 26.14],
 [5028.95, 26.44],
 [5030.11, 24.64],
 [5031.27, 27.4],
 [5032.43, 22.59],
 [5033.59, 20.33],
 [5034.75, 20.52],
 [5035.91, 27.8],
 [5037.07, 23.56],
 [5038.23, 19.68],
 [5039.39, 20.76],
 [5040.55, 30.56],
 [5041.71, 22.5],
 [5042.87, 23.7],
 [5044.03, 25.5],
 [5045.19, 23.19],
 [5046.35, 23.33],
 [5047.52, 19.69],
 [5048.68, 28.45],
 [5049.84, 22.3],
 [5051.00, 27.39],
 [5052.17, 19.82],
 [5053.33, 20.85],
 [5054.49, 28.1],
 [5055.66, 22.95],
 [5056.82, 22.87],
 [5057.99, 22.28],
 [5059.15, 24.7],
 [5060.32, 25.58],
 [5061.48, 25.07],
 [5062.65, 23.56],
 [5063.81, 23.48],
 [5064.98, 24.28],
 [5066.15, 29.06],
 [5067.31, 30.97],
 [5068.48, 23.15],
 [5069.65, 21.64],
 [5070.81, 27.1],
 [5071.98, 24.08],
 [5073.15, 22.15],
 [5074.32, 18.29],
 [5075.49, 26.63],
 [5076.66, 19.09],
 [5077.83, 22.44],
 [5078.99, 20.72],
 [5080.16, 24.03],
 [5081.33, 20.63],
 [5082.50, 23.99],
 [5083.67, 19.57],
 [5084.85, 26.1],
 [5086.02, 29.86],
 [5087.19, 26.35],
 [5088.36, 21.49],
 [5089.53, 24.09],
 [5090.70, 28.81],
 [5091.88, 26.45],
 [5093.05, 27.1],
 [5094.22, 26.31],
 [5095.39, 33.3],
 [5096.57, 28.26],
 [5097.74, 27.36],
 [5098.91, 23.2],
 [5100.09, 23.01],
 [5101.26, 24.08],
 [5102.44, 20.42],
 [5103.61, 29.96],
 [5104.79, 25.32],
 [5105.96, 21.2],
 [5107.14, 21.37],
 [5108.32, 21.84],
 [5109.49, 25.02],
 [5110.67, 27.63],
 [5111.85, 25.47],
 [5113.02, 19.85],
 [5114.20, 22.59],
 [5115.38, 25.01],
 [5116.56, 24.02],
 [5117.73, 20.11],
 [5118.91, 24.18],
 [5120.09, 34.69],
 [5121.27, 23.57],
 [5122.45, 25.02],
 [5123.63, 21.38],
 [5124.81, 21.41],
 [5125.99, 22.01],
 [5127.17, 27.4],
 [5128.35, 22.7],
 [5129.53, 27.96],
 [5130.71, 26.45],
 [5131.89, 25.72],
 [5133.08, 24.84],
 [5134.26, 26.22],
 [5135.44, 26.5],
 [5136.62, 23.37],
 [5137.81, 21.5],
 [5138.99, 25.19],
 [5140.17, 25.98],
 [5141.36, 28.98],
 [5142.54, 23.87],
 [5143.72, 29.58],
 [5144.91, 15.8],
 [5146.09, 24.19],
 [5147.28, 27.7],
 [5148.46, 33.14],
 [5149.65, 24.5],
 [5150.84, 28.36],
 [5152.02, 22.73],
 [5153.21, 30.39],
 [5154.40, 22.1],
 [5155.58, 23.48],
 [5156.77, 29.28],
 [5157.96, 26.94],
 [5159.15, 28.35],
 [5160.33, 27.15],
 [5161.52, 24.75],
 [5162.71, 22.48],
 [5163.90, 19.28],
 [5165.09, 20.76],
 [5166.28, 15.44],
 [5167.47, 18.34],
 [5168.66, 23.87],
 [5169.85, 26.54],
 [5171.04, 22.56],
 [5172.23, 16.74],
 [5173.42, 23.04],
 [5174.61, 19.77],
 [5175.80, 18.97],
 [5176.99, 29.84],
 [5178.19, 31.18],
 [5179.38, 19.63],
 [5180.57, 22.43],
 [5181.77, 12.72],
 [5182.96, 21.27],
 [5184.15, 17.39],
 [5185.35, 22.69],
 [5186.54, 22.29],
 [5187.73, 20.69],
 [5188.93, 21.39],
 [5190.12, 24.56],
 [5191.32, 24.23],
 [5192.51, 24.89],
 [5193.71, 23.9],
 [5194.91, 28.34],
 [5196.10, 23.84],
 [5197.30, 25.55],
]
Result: -2.9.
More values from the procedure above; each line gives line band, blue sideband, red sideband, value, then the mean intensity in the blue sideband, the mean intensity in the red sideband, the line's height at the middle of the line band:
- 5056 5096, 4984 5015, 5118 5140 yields 0.5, 24.7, 25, 24.9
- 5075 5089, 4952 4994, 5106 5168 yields 1.0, 26.4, 24.5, 25.1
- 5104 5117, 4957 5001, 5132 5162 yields 1.1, 26.3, 25.8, 25.9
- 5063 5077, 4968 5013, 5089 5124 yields 0.5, 25.6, 25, 25.2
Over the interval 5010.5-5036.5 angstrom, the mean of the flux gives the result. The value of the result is 23.7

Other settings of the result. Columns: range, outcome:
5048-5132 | 24.5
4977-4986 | 27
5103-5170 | 24.6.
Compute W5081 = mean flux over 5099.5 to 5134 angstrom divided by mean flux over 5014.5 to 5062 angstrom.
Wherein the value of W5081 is 1.0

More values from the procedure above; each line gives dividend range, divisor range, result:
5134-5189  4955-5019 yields 0.92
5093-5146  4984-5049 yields 1.03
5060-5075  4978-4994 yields 0.95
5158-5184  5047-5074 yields 0.91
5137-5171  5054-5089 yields 1.03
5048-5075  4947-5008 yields 0.94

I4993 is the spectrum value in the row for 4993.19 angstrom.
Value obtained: 26.46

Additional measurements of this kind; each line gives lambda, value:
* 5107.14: 21.37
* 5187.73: 20.69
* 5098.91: 23.2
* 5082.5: 23.99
